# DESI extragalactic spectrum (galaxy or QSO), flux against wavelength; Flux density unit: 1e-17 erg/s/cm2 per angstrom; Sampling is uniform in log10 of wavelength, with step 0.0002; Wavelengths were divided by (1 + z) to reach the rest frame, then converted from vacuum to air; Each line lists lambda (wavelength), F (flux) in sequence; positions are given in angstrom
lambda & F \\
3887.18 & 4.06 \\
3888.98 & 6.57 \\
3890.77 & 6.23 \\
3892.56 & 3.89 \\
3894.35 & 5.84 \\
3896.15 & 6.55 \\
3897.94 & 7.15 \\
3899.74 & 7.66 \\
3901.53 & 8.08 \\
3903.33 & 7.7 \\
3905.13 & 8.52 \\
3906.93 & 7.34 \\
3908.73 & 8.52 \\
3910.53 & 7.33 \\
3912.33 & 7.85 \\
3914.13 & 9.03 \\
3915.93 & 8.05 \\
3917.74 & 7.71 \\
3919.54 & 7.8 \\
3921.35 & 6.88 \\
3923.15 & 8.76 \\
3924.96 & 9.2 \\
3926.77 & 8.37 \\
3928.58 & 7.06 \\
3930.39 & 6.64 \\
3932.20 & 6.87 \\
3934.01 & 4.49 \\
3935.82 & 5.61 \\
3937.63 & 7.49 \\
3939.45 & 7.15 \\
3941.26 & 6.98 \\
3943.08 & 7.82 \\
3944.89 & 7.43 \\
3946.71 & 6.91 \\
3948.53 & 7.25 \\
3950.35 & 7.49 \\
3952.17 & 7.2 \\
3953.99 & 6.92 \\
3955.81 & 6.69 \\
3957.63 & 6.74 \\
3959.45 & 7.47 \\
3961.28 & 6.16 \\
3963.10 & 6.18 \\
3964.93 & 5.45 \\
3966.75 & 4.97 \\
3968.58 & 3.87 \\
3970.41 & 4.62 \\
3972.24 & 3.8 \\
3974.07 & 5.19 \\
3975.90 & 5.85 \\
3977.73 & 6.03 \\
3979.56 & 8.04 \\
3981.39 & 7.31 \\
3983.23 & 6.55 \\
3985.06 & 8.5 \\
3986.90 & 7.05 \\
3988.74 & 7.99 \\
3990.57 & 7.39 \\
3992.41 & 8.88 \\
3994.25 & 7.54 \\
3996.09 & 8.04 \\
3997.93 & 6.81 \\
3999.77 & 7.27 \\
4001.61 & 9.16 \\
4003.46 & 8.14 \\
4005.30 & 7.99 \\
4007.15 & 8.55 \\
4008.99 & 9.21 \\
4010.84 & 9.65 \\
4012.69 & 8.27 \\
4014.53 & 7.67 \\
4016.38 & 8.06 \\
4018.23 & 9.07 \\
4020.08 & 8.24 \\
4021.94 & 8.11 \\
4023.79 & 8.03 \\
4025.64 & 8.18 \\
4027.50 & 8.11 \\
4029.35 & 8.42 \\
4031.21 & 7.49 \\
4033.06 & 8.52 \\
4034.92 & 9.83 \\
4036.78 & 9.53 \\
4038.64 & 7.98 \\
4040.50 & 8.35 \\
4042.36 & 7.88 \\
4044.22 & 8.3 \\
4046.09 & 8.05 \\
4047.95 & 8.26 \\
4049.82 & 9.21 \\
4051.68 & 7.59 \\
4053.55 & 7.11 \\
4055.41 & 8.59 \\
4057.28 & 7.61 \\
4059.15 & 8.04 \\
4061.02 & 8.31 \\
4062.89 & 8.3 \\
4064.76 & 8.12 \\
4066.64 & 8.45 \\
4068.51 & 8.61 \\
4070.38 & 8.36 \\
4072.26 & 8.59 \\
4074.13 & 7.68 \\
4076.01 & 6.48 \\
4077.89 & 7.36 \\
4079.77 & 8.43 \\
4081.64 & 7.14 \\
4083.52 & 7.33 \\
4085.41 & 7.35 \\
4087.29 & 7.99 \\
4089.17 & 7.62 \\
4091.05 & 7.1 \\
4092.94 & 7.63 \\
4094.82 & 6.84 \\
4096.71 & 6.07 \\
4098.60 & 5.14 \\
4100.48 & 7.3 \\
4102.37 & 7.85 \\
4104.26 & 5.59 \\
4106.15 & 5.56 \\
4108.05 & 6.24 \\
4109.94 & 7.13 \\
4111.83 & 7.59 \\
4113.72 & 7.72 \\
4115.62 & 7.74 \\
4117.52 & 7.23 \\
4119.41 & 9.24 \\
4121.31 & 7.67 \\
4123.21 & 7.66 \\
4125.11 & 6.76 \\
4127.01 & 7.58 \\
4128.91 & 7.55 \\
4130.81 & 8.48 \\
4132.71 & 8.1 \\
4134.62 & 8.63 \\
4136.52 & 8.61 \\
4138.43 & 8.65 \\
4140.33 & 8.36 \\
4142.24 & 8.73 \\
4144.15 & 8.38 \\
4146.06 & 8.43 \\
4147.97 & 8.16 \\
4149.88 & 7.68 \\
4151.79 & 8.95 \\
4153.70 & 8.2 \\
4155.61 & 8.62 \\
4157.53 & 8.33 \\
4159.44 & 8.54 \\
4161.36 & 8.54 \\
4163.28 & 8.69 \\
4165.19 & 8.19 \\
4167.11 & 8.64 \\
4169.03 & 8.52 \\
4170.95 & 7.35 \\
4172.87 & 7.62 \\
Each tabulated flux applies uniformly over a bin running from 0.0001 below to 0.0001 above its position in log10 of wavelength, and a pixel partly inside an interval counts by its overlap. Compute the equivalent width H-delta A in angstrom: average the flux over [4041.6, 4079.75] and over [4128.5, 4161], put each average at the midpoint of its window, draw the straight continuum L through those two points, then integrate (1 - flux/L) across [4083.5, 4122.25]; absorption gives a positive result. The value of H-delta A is 5.1 angstrom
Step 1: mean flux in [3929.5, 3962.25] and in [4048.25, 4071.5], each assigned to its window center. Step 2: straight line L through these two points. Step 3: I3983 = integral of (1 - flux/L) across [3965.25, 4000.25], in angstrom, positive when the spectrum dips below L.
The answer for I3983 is 3.4 angstrom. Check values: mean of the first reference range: 6.85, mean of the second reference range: 8.2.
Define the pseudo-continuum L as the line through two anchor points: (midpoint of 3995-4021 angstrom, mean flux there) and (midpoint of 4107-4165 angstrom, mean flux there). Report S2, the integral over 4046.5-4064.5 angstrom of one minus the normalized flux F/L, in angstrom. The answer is 0.2 angstrom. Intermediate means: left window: 8.29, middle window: 8.11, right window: 8.07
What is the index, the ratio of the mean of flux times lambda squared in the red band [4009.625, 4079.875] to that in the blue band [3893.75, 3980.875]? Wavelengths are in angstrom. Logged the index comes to 1.3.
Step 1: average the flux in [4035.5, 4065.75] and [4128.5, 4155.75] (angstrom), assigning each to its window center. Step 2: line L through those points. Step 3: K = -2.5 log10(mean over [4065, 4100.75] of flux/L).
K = 0.11 mag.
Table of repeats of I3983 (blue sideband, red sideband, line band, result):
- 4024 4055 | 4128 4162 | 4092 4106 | 3.0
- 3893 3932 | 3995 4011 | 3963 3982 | 6.0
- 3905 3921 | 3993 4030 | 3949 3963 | 2.0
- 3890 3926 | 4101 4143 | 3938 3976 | 6.2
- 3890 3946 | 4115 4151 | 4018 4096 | -2.3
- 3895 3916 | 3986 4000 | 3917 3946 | 1.8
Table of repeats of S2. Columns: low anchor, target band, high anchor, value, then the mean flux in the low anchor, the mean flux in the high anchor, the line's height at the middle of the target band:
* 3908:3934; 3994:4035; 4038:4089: -1.9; 7.74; 7.97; 7.89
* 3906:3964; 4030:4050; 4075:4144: -2.9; 7.29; 7.47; 7.4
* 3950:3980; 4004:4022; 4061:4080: -4.1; 5.98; 8.03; 6.91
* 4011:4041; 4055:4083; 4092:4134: -0.6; 8.4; 7.22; 7.82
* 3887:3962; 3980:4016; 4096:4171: -2.9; 7.16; 7.82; 7.39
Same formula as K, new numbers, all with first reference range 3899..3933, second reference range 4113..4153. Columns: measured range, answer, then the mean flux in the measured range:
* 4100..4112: 0.21 mag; 6.67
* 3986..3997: 0.02 mag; 7.82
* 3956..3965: 0.21 mag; 6.51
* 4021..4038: -0.06 mag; 8.46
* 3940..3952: 0.09 mag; 7.3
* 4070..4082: 0.05 mag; 7.72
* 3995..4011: -0.04 mag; 8.24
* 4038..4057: -0.01 mag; 8.12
